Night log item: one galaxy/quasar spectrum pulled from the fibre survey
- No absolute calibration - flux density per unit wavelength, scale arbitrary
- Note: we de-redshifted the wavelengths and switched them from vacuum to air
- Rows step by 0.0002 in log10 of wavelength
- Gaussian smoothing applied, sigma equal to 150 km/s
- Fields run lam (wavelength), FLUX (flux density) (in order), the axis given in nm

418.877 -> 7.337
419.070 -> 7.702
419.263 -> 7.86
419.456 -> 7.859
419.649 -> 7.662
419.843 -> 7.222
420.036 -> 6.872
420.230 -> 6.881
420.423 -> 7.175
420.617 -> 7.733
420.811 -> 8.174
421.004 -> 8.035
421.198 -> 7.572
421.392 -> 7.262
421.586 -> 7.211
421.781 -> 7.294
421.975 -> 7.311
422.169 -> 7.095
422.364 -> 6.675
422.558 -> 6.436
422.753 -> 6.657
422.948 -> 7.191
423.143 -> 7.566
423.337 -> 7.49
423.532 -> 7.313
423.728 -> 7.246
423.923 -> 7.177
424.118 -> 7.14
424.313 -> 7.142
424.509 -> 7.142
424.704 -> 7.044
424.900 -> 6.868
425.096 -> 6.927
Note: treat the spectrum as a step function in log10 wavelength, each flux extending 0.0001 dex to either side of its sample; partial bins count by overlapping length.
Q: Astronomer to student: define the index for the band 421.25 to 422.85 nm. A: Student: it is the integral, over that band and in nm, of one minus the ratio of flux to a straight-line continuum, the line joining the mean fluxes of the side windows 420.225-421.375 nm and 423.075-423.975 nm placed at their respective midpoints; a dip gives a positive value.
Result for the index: 0.11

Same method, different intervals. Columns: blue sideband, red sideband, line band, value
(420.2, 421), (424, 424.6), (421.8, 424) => 0.062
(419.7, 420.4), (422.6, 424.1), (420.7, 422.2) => -0.084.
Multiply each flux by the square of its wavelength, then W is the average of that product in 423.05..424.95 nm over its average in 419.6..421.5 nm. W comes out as 0.98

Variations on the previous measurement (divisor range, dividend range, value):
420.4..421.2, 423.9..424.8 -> 0.93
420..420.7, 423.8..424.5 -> 1.02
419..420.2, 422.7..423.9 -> 0.99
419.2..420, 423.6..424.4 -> 0.97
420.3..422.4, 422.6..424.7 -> 0.98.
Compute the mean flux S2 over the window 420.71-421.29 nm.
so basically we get 7.94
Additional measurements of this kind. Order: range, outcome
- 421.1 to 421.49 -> 7.42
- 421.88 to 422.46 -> 7.02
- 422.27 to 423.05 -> 6.74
